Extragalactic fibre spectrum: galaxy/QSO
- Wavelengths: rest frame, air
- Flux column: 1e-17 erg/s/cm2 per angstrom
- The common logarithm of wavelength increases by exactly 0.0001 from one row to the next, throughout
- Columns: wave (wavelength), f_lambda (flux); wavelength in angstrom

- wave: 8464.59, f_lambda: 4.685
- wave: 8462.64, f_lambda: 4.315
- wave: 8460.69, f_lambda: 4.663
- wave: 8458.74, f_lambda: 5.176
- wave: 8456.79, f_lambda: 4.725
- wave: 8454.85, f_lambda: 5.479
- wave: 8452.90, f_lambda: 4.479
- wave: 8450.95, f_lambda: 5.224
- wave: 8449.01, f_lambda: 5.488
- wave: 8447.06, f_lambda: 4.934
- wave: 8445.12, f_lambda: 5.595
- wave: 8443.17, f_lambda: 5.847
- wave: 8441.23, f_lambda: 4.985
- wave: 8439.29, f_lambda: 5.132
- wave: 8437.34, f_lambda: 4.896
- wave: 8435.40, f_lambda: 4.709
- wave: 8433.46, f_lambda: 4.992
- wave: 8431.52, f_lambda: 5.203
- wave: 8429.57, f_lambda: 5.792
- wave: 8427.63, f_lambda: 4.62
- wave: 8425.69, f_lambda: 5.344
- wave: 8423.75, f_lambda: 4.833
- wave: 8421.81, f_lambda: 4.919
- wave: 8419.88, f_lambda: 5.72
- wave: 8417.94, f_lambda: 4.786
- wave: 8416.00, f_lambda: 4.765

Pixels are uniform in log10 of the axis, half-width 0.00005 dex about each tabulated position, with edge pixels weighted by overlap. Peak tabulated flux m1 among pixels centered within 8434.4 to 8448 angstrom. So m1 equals 5.847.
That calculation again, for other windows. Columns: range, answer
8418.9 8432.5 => 5.792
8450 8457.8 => 5.479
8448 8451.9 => 5.488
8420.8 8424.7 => 4.919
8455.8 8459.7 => 5.176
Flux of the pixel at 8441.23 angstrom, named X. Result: 4.985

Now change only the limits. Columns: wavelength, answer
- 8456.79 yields 4.725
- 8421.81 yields 4.919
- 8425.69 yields 5.344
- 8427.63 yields 4.62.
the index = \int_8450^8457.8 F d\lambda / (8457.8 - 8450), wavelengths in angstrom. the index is 4.98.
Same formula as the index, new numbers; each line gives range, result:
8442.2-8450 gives 5.47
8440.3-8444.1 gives 5.42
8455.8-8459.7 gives 4.96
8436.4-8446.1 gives 5.29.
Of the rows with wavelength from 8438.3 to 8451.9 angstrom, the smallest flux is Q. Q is 4.934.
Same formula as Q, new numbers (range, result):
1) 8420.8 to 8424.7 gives 4.833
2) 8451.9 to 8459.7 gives 4.479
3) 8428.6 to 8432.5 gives 5.203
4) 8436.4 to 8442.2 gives 4.896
